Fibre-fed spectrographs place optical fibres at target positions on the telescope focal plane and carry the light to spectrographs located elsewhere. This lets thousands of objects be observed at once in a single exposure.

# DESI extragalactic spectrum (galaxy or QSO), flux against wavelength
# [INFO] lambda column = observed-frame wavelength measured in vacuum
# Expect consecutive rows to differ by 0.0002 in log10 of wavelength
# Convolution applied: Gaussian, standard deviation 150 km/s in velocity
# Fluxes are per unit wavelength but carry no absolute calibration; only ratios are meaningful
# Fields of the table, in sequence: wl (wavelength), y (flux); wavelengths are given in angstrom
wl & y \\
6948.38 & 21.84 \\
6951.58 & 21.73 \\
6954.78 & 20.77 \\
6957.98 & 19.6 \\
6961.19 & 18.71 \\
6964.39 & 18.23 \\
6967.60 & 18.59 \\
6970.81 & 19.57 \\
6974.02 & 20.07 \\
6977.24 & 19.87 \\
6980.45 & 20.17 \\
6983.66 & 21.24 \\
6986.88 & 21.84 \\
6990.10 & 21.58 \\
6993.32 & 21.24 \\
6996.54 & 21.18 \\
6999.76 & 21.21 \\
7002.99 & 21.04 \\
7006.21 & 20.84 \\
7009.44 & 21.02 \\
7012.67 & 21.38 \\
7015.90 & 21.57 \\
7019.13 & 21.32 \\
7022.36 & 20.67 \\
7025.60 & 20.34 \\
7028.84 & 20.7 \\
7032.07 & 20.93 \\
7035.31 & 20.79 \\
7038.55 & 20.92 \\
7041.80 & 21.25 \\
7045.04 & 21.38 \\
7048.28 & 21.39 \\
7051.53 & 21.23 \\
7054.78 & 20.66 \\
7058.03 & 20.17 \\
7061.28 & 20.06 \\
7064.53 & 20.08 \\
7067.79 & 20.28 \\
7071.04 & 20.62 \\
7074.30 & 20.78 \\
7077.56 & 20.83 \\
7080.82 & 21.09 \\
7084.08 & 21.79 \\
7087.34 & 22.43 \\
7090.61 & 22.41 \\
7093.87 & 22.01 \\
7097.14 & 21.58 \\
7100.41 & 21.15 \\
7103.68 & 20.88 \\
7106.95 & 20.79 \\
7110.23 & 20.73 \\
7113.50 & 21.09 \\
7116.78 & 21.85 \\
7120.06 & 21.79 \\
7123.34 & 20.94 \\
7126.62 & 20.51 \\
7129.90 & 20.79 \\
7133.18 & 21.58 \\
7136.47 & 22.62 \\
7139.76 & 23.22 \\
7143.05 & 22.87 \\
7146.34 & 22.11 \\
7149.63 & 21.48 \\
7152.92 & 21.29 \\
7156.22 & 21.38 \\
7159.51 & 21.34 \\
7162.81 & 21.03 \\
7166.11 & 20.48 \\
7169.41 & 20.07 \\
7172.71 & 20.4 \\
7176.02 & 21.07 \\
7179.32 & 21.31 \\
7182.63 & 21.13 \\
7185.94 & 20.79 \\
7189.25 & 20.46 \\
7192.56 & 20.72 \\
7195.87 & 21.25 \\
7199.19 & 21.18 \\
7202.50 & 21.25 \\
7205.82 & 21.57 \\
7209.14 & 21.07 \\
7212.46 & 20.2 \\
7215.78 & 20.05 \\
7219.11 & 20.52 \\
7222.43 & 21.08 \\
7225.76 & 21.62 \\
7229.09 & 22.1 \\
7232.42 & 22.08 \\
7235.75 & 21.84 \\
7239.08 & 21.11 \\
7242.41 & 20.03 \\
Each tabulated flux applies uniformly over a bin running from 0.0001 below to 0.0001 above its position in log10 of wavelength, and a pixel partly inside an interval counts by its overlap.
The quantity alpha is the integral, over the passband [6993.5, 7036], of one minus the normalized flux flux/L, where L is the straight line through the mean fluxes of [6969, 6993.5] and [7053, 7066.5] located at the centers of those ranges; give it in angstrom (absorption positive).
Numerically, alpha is -1.11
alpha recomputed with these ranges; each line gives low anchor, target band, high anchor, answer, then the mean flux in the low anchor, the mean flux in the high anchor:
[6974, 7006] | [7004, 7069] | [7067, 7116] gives 0.8 angstrom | 21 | 21.3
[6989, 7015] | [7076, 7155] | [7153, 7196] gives -2.2 angstrom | 21.2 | 20.9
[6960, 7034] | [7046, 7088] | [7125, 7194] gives 0.1 angstrom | 20.6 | 21.3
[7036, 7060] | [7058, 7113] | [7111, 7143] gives 0.6 angstrom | 21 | 21.6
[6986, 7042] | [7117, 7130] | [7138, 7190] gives 0.1 angstrom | 21.1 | 21.3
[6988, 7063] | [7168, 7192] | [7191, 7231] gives 0.3 angstrom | 21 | 21.1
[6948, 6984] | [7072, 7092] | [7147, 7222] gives -1.0 angstrom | 19.9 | 20.9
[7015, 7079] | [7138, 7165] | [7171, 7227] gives -1.2 angstrom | 20.8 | 20.9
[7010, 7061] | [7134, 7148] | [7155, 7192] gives -1.2 angstrom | 21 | 20.9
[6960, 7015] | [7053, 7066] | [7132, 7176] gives 0.4 angstrom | 20.5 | 21.5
